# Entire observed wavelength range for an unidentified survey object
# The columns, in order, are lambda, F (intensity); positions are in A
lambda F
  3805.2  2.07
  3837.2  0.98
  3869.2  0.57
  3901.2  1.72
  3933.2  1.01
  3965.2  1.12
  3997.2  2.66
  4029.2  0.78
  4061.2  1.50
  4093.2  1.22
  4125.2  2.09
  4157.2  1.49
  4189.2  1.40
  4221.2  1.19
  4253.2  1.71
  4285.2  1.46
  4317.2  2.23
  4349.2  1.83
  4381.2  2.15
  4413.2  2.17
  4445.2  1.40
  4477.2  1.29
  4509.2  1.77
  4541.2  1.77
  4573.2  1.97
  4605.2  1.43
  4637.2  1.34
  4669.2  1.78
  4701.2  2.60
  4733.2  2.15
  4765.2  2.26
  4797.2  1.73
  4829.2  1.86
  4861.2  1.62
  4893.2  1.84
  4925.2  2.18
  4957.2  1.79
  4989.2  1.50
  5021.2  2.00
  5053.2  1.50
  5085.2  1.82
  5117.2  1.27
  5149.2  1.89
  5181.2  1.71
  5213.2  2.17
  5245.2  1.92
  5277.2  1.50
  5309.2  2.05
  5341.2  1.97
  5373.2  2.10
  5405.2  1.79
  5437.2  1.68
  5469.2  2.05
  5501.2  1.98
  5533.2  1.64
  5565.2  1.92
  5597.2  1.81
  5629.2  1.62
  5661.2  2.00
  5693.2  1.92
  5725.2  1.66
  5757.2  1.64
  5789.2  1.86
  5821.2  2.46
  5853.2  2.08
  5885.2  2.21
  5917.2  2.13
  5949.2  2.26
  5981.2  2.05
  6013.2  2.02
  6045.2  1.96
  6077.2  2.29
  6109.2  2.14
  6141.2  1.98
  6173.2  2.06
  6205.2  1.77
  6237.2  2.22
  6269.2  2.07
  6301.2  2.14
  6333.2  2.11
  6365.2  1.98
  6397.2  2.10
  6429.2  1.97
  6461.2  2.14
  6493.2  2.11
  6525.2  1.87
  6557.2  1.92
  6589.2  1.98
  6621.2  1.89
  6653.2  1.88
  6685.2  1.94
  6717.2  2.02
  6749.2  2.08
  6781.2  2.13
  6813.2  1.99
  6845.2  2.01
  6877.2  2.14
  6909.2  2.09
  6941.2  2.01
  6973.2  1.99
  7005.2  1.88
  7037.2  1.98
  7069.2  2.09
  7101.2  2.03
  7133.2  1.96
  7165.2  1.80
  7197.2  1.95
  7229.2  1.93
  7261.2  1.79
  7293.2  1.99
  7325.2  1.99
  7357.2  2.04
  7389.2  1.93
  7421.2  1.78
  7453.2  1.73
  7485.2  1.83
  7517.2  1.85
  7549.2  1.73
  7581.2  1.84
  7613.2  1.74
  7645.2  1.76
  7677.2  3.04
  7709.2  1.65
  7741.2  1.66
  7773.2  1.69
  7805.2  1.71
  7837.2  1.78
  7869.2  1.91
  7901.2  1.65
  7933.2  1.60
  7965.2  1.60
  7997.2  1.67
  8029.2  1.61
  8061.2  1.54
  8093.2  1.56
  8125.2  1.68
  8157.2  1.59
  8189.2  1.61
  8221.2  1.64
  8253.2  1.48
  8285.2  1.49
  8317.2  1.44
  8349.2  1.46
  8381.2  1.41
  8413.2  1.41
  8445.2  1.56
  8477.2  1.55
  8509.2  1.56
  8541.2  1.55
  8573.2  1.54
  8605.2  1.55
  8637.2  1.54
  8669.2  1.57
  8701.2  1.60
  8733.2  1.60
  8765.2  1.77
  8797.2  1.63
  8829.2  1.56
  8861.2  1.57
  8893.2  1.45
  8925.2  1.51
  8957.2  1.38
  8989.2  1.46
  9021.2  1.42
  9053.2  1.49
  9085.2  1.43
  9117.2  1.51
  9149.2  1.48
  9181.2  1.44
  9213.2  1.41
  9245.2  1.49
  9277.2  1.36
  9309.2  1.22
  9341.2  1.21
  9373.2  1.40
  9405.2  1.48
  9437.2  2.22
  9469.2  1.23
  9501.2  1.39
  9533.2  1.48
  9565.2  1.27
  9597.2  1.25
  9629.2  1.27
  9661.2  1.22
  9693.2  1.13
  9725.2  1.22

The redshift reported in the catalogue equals 0.168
